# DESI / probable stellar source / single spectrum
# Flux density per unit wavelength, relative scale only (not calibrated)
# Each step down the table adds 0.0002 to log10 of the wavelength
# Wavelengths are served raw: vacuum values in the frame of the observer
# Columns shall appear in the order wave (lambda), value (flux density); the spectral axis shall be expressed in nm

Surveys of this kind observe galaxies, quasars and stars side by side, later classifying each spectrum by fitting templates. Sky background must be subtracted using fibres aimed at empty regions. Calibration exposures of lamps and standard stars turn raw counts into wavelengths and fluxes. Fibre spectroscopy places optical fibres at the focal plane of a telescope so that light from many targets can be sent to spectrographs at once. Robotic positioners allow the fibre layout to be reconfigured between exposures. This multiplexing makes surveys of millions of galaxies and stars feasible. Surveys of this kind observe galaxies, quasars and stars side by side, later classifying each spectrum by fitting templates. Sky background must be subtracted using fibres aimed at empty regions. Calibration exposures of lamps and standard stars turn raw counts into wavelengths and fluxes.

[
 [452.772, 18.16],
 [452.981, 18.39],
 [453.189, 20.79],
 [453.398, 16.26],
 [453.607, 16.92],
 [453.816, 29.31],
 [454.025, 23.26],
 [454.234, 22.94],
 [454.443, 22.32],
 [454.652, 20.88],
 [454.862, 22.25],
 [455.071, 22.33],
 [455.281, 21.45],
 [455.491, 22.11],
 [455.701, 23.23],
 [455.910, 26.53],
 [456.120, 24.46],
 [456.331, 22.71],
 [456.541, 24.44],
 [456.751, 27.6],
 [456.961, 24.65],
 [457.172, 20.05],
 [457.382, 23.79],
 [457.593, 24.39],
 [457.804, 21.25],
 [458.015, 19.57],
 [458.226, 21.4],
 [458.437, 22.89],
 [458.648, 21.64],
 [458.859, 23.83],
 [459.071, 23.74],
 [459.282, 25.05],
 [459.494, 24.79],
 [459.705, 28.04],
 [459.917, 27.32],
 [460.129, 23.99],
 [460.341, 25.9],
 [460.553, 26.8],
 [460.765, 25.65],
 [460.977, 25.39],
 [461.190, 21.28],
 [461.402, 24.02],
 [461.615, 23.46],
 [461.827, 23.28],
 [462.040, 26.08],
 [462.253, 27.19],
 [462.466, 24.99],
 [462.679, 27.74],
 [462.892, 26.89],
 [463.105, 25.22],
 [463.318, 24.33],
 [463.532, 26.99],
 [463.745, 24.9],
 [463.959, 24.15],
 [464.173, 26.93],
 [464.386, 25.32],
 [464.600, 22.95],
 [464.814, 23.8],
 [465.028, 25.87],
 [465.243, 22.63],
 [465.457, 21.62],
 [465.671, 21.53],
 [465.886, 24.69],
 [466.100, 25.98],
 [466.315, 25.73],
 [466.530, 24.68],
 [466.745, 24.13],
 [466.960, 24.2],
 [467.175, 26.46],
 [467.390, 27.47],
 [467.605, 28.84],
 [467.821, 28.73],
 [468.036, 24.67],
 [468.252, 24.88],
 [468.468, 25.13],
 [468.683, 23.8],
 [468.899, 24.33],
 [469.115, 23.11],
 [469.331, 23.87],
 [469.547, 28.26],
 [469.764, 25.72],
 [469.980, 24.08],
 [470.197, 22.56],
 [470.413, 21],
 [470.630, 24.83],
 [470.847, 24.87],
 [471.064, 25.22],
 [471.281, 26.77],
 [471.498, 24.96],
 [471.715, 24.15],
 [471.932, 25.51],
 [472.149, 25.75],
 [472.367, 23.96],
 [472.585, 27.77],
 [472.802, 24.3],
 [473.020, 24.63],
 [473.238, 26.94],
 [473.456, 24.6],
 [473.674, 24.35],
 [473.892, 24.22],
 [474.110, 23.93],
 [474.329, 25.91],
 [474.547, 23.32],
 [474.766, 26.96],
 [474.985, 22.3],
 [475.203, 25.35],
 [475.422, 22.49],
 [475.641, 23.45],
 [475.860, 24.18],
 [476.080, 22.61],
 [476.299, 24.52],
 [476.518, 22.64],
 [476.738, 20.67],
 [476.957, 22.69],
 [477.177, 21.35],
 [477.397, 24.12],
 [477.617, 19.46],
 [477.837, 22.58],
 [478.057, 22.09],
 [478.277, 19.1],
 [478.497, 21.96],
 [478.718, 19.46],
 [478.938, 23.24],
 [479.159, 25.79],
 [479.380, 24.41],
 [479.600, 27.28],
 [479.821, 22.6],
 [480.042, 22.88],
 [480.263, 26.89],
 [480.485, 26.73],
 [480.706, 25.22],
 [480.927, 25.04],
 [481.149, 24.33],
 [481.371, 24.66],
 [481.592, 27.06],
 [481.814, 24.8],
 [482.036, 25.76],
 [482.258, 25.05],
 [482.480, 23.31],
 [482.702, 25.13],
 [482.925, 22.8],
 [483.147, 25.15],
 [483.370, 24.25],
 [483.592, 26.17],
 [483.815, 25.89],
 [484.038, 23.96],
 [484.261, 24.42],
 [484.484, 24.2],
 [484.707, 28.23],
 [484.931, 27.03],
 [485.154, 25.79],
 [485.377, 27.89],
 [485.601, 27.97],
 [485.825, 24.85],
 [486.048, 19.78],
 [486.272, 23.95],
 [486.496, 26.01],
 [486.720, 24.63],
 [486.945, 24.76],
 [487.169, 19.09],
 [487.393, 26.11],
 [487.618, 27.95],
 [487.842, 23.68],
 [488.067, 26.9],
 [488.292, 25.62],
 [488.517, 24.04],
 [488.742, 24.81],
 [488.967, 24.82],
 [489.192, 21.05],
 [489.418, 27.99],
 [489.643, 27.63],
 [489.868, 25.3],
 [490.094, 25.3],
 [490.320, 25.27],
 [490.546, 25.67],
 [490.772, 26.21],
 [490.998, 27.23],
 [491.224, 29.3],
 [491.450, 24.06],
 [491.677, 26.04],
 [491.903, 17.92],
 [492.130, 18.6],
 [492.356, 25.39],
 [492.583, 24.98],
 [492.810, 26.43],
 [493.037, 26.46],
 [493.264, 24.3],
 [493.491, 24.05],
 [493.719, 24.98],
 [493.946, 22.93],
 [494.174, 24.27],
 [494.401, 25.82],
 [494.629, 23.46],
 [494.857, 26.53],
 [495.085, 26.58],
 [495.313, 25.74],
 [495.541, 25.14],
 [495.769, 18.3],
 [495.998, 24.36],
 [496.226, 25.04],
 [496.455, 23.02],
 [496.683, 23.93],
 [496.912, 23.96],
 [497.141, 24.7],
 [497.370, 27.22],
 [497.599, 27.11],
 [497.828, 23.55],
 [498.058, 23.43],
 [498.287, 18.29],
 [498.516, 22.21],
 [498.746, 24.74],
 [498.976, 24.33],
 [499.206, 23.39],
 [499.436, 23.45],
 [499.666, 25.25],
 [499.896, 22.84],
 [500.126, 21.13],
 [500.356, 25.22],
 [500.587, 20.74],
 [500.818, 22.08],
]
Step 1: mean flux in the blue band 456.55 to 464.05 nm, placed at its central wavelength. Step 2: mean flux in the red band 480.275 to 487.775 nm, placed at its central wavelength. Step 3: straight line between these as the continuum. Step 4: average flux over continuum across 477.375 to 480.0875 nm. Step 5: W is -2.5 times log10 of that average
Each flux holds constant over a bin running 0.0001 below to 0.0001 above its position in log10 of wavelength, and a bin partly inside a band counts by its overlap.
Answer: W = 0.11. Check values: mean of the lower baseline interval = 24.5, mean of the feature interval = 22.6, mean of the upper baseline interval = 25.1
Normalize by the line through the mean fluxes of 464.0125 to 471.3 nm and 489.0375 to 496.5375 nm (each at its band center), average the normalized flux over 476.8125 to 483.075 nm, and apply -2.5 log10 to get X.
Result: 0.044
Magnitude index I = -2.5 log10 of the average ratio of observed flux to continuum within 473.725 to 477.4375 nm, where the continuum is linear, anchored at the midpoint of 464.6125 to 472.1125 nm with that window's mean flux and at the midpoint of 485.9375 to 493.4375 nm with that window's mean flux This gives 0.055 mag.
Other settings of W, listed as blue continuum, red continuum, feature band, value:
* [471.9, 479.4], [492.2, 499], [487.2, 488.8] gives -0.054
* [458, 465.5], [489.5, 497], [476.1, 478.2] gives 0.115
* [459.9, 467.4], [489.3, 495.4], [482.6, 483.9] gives 0.008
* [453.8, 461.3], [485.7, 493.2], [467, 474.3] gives -0.042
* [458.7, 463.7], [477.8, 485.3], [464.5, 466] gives 0.081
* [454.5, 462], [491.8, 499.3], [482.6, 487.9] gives -0.048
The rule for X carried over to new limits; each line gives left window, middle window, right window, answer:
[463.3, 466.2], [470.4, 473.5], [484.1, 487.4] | -0.02 mag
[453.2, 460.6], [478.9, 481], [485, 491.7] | -0.01 mag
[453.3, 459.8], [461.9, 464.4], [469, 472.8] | -0.09 mag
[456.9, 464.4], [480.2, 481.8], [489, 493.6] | -0.03 mag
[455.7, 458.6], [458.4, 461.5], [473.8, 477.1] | -0.06 mag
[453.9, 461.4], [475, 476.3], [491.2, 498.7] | 0.01 mag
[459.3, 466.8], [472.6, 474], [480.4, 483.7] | 0.00 mag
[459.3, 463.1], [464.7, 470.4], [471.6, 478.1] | 0.00 mag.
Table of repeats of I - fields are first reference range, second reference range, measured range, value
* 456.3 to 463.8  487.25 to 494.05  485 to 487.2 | 0.01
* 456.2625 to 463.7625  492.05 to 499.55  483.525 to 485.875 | -0.08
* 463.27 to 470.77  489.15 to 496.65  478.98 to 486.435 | -0.02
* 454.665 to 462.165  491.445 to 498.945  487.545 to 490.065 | -0.06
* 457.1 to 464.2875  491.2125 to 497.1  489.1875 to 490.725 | -0.07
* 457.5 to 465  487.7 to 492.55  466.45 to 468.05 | -0.07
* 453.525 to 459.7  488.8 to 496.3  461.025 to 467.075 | -0.05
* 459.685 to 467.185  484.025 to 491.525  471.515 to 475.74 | 0.02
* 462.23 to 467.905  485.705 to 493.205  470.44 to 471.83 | 0.01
